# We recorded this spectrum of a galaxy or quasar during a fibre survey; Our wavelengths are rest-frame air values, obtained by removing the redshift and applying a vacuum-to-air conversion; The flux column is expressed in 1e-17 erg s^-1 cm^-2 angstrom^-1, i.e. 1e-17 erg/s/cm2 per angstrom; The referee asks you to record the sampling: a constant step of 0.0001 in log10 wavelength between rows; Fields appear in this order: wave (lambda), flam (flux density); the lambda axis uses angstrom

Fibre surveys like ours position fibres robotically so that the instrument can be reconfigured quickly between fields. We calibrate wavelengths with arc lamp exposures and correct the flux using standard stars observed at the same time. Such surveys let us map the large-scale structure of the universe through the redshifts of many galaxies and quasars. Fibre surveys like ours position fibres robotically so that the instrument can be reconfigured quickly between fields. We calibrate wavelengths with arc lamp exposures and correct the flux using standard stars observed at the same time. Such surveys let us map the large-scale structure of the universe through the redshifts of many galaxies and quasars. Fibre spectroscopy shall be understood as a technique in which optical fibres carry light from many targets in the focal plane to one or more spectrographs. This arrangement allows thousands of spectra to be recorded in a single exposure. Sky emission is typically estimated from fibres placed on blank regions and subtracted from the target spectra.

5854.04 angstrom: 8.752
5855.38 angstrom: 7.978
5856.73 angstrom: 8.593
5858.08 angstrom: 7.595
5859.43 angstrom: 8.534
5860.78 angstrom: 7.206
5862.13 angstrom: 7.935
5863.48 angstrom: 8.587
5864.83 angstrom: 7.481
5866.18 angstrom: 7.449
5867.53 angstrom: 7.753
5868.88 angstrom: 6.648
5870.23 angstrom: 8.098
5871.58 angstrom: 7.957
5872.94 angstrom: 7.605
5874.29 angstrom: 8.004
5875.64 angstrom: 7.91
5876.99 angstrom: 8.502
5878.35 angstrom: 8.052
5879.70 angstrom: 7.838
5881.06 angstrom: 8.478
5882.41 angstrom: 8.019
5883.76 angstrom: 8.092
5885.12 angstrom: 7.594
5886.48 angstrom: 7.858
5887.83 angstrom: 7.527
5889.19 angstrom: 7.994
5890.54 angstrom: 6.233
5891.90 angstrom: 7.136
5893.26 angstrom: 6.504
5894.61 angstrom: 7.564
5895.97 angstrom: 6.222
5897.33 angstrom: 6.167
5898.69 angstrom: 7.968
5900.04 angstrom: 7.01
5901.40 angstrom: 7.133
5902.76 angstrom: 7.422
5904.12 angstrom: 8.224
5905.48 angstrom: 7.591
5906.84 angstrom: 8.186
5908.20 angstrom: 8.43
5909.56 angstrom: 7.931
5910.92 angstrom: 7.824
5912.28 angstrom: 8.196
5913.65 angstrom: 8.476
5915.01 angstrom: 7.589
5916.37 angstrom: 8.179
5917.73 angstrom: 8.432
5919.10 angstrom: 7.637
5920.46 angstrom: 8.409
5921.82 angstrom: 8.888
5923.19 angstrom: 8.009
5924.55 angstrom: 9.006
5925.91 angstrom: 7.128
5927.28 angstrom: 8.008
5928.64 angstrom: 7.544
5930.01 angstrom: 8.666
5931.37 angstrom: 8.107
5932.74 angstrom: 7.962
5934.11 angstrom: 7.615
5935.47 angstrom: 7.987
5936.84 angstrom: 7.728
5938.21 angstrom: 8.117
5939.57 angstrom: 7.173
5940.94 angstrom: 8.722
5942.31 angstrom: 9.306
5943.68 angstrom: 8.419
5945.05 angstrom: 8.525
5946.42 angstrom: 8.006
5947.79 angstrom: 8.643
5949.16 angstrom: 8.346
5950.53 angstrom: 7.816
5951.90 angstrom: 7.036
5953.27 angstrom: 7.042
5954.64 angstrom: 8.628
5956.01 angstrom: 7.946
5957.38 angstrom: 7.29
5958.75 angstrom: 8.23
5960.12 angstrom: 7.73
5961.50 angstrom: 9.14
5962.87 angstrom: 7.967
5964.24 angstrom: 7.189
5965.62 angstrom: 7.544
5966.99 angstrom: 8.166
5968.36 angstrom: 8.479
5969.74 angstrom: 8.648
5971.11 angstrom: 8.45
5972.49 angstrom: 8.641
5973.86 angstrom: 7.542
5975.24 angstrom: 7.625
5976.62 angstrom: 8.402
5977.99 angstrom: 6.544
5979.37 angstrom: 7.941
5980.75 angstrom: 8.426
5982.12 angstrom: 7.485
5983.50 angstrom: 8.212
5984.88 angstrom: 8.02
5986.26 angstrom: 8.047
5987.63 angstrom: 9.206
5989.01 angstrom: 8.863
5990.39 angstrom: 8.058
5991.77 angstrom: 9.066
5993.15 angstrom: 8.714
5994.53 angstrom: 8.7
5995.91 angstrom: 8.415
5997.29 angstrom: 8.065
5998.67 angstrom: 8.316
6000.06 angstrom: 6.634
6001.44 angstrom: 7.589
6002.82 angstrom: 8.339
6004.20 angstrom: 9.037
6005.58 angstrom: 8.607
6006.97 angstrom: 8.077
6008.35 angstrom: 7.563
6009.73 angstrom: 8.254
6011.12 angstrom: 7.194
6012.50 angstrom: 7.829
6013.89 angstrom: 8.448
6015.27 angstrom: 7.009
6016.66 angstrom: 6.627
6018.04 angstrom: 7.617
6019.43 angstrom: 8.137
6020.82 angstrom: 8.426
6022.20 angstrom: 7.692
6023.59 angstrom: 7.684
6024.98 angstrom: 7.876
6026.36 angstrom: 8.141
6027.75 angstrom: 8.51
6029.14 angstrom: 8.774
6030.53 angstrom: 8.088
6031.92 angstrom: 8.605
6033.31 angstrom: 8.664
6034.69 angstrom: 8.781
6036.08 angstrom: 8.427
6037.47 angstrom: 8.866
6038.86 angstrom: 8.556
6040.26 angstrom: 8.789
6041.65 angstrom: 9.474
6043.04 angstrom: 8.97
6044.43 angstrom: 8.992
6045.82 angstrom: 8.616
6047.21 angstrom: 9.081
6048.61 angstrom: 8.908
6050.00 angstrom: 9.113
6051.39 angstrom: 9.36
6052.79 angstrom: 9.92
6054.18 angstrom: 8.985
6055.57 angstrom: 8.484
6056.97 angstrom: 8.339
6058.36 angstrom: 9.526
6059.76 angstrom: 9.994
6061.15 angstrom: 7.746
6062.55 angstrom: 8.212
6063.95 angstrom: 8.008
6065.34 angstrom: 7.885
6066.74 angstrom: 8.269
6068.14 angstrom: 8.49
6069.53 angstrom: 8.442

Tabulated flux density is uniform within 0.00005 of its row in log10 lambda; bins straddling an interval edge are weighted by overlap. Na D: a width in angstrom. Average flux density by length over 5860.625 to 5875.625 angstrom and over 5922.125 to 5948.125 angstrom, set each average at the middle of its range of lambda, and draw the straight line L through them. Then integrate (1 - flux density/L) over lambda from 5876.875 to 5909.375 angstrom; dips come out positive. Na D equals 1.3 angstrom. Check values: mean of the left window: 7.73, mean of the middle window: 7.56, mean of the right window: 8.14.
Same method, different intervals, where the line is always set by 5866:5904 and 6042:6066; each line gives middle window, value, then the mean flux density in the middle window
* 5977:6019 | 1.87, 8.03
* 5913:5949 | -1.25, 8.17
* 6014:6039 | 1.44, 8.14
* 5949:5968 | 0.58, 7.86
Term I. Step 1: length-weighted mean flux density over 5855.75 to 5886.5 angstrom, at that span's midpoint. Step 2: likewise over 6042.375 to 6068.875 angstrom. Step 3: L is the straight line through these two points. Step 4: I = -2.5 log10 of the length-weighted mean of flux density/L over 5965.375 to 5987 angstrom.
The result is 0.05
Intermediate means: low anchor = 7.9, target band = 8.03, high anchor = 8.78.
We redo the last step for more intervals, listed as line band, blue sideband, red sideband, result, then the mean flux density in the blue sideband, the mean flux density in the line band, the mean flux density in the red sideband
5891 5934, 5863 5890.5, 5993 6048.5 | 0.02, 7.83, 7.78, 8.26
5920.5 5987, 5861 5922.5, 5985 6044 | -0.01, 7.75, 8.05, 8.26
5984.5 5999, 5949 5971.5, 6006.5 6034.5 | -0.07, 7.97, 8.52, 7.98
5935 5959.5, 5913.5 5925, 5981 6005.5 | 0.03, 8.27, 8.05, 8.29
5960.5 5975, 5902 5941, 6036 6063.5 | 0.03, 8.03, 8.15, 8.92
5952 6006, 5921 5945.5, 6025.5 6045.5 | 0.04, 8.16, 8.11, 8.68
